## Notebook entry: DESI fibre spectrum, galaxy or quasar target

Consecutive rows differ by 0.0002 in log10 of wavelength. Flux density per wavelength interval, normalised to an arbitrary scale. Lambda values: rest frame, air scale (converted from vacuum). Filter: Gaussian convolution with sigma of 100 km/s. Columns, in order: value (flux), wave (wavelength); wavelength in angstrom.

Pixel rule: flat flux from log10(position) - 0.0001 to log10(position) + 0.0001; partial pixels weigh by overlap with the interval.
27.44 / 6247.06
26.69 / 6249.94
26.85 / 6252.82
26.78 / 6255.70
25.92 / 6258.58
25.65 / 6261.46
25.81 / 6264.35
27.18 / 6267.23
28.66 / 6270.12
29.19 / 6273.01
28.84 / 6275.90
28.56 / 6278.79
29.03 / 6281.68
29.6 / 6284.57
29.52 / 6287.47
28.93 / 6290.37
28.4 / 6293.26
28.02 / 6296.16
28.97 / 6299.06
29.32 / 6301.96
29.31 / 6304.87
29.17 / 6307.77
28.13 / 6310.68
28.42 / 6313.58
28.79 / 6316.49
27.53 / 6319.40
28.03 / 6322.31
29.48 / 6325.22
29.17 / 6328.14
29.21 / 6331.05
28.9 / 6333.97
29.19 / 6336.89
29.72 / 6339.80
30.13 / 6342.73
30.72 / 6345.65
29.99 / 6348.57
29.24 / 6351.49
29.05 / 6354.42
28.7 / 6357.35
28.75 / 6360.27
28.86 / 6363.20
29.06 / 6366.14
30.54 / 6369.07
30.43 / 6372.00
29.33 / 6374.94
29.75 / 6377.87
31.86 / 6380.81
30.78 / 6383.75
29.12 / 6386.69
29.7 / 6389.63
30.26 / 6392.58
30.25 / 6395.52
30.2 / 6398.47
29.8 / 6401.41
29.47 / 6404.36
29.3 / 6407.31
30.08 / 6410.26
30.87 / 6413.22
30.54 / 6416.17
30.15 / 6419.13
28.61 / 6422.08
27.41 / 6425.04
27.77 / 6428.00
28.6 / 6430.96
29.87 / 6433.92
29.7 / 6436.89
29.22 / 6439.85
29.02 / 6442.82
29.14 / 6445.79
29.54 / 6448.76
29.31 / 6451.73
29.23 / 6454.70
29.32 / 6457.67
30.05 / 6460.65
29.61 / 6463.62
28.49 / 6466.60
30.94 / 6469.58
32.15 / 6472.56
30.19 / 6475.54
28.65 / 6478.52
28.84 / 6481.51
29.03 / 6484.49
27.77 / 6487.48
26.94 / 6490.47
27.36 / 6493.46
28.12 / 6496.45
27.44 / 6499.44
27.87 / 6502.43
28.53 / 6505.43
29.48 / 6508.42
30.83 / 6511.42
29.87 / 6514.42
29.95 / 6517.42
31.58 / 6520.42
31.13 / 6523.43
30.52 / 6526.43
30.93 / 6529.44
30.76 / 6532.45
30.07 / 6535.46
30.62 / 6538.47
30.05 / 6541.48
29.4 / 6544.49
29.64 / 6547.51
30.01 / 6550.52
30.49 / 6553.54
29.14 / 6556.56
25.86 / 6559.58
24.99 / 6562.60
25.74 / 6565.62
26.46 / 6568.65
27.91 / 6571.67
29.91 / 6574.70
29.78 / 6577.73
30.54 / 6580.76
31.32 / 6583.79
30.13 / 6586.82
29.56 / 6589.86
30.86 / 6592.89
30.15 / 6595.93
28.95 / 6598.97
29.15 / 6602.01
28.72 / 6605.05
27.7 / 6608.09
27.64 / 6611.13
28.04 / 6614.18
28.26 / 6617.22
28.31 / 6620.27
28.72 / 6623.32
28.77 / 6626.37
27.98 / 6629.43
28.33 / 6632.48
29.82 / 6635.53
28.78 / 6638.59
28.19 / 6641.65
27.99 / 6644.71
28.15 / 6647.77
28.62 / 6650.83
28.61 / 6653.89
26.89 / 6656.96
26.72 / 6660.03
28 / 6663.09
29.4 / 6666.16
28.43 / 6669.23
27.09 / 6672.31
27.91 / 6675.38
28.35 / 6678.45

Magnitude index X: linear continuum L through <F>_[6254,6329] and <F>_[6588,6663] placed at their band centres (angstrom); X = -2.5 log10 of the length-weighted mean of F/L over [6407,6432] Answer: -0.03 mag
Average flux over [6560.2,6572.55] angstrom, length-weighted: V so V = 26.2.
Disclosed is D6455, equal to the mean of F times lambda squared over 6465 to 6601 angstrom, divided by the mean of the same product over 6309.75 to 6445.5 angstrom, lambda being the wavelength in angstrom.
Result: 1.0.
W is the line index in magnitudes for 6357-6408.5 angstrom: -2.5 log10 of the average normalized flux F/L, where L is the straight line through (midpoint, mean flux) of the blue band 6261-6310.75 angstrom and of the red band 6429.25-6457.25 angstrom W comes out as -0.03 mag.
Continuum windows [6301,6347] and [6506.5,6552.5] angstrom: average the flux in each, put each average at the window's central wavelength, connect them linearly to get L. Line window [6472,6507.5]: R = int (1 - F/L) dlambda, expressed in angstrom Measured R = 1.9 angstrom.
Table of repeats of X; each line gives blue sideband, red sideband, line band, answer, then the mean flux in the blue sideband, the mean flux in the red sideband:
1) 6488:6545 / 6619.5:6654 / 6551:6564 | 0.052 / 29.5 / 28.5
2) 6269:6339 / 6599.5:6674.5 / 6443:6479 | -0.043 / 28.9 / 28.3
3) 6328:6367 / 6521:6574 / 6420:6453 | 0.011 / 29.3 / 29.1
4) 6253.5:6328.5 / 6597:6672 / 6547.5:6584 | -0.005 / 28.3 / 28.3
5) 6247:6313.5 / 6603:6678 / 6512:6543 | -0.088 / 28.1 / 28.2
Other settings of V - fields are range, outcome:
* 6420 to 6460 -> 29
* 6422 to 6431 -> 27.9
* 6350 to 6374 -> 29.3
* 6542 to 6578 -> 28.3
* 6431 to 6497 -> 29.2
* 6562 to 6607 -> 29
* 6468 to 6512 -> 28.9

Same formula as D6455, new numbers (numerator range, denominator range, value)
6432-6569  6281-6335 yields 1.08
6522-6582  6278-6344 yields 1.09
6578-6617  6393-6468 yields 1.05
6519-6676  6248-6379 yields 1.10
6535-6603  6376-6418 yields 1.02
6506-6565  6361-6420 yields 1.03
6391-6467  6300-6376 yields 1.04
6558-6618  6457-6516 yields 1.01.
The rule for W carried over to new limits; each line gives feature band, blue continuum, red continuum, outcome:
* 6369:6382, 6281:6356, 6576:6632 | -0.05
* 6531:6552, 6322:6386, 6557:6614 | -0.05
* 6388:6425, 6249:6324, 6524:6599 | -0.04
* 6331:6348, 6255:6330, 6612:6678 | -0.05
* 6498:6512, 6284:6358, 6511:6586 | 0.03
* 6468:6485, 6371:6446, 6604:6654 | -0.03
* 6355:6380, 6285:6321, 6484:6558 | -0.02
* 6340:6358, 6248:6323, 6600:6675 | -0.06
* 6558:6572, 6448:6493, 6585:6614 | 0.12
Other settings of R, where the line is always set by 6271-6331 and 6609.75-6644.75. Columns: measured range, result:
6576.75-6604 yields -1.5 angstrom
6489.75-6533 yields -1.3 angstrom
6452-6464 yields -0.4 angstrom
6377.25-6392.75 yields -0.8 angstrom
